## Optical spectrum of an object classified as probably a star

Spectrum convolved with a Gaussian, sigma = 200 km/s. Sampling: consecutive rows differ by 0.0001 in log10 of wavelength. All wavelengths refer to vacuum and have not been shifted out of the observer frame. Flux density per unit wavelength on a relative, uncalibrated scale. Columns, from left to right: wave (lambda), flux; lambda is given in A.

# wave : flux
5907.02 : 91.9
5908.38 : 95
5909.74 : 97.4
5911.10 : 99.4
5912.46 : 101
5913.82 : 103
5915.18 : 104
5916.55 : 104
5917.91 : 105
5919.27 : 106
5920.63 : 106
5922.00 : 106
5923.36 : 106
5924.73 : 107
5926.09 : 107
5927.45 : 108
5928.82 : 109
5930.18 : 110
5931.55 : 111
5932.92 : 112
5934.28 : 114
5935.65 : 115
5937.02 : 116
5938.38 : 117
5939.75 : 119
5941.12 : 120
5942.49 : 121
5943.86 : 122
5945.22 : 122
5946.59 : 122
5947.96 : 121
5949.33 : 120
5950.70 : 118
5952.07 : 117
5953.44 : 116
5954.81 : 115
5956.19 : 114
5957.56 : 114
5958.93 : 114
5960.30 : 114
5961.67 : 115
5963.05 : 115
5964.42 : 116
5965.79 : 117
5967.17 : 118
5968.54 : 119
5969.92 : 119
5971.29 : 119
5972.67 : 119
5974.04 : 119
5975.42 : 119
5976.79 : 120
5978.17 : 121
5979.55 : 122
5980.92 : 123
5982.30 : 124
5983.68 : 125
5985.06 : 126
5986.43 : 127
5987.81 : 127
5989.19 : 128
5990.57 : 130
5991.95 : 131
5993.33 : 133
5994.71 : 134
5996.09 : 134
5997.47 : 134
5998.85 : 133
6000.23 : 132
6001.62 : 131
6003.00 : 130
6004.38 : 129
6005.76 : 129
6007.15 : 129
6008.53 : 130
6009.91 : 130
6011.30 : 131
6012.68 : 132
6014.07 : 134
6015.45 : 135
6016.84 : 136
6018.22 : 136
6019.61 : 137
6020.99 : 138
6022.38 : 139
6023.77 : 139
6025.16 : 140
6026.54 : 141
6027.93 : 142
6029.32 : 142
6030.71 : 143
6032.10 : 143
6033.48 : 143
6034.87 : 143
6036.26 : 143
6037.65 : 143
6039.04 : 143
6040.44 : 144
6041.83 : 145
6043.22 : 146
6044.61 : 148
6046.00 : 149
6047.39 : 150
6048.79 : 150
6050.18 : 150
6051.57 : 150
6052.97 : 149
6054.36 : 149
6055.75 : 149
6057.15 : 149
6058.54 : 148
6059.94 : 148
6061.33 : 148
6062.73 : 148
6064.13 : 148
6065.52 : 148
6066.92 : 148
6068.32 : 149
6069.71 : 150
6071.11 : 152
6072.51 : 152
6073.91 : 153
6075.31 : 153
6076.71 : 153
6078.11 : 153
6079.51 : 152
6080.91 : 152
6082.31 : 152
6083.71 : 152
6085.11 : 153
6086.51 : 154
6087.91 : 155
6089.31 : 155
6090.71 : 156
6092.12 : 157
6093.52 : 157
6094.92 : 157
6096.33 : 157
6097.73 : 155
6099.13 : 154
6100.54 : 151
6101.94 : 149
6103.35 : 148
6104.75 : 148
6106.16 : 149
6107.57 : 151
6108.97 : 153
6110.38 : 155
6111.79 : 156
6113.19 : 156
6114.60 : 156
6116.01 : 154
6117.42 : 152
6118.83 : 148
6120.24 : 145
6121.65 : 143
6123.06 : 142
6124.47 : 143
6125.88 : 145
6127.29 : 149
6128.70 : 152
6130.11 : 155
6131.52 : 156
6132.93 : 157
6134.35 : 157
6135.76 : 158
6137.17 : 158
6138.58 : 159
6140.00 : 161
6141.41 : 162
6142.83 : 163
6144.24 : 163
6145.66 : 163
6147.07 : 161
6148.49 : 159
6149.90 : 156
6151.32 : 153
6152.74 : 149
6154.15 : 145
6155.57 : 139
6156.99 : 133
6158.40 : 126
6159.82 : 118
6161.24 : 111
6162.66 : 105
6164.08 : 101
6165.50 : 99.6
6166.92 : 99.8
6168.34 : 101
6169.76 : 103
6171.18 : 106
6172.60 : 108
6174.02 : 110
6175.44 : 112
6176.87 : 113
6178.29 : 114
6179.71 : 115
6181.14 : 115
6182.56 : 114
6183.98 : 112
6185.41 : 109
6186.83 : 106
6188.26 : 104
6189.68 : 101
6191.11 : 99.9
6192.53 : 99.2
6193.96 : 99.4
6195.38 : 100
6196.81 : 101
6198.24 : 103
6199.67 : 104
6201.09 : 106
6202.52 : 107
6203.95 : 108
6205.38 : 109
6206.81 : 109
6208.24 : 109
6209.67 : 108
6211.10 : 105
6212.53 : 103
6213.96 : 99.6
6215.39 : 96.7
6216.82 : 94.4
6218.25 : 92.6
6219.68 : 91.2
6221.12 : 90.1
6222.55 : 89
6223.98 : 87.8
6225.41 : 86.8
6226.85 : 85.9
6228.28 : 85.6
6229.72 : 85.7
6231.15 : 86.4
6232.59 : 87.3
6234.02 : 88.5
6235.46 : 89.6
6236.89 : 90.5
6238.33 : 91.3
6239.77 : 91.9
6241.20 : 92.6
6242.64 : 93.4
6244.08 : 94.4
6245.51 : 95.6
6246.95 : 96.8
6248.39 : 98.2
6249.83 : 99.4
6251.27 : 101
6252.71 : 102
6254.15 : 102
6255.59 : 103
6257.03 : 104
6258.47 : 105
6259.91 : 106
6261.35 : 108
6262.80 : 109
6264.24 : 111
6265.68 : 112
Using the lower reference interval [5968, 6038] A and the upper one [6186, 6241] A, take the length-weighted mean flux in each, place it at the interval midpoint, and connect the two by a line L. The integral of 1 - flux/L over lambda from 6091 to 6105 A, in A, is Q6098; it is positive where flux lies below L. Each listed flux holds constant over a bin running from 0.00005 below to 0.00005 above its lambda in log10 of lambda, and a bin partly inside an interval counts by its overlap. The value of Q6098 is -4.53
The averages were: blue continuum 131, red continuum 97.1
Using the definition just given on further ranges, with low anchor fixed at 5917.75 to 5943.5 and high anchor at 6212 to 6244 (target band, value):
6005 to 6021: -4.1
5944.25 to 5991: -4.7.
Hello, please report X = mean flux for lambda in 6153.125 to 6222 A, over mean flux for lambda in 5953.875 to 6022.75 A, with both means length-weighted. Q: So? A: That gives 0.9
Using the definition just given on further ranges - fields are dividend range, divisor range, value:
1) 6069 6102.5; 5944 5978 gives 1.30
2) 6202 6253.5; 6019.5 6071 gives 0.66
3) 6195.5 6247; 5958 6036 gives 0.74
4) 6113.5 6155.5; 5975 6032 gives 1.17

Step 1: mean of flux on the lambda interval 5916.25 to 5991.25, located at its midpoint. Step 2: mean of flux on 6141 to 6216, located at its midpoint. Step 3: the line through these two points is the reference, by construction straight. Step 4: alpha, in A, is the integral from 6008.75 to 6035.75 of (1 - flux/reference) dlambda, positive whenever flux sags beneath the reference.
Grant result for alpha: -4.9 A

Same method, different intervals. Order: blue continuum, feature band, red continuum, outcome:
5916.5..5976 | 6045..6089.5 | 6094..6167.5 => -4.84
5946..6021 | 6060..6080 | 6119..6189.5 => -3.32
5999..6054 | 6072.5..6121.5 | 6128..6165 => -3.11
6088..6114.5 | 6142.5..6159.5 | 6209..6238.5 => -2.77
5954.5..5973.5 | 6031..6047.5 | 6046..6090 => -0.42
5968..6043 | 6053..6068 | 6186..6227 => -3.02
